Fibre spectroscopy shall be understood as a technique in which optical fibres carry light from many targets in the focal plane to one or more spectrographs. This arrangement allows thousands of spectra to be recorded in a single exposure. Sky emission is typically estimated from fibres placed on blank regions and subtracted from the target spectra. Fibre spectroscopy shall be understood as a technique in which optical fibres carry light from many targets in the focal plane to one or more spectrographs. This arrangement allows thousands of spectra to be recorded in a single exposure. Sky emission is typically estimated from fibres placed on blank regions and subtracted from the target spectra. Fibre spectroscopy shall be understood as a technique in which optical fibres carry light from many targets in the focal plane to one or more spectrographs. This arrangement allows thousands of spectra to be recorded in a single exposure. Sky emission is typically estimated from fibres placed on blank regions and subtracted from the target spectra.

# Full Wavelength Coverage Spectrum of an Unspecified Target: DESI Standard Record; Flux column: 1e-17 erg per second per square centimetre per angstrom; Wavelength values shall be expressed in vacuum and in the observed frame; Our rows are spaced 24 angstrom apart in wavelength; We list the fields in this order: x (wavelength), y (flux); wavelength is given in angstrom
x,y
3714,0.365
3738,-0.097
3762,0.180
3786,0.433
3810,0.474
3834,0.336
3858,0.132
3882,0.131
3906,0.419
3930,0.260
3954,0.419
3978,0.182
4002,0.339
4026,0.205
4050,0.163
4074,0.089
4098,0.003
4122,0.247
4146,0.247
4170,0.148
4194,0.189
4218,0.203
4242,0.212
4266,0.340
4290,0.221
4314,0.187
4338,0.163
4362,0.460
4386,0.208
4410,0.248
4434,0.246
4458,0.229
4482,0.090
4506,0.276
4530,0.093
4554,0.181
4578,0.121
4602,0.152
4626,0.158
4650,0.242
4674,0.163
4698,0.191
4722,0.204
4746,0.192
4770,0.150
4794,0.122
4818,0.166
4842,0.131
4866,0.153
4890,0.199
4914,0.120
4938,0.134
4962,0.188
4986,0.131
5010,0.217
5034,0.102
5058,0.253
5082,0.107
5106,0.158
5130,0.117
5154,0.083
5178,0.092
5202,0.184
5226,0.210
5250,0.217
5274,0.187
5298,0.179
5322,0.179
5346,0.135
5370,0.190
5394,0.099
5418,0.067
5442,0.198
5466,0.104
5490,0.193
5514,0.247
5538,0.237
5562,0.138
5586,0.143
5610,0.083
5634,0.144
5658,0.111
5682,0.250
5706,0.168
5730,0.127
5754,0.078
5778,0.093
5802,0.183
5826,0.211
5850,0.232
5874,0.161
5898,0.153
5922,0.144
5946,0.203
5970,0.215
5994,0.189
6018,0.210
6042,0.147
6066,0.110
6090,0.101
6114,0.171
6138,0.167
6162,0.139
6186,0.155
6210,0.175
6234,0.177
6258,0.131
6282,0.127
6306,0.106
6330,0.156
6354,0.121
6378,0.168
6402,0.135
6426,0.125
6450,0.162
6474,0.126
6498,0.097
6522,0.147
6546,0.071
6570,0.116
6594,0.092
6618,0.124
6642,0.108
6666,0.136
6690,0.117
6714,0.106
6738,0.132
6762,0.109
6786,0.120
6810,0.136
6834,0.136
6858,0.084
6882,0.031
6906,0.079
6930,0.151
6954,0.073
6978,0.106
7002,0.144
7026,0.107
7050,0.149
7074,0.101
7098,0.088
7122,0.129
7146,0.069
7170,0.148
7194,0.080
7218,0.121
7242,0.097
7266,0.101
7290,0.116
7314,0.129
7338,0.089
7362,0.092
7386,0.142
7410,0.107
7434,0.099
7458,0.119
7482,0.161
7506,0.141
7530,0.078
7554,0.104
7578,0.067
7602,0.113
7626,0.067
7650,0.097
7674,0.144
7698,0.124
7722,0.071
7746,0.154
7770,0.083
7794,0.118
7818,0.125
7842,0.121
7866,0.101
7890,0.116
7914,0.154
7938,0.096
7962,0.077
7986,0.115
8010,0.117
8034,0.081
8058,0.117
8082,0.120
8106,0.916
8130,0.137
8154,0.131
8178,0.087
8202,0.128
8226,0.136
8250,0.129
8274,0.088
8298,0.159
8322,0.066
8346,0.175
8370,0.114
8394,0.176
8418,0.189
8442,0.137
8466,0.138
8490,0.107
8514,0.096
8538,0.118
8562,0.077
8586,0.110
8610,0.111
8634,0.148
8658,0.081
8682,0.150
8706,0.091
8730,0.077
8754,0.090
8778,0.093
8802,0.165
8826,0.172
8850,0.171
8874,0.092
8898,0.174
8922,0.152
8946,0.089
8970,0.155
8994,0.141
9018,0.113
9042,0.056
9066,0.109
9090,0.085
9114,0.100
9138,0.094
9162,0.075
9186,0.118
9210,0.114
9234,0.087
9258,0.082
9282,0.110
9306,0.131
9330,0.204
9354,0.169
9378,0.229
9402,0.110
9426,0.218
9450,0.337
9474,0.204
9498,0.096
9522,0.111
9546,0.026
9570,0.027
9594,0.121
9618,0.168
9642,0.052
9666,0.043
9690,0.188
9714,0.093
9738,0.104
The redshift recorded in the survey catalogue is 1.17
